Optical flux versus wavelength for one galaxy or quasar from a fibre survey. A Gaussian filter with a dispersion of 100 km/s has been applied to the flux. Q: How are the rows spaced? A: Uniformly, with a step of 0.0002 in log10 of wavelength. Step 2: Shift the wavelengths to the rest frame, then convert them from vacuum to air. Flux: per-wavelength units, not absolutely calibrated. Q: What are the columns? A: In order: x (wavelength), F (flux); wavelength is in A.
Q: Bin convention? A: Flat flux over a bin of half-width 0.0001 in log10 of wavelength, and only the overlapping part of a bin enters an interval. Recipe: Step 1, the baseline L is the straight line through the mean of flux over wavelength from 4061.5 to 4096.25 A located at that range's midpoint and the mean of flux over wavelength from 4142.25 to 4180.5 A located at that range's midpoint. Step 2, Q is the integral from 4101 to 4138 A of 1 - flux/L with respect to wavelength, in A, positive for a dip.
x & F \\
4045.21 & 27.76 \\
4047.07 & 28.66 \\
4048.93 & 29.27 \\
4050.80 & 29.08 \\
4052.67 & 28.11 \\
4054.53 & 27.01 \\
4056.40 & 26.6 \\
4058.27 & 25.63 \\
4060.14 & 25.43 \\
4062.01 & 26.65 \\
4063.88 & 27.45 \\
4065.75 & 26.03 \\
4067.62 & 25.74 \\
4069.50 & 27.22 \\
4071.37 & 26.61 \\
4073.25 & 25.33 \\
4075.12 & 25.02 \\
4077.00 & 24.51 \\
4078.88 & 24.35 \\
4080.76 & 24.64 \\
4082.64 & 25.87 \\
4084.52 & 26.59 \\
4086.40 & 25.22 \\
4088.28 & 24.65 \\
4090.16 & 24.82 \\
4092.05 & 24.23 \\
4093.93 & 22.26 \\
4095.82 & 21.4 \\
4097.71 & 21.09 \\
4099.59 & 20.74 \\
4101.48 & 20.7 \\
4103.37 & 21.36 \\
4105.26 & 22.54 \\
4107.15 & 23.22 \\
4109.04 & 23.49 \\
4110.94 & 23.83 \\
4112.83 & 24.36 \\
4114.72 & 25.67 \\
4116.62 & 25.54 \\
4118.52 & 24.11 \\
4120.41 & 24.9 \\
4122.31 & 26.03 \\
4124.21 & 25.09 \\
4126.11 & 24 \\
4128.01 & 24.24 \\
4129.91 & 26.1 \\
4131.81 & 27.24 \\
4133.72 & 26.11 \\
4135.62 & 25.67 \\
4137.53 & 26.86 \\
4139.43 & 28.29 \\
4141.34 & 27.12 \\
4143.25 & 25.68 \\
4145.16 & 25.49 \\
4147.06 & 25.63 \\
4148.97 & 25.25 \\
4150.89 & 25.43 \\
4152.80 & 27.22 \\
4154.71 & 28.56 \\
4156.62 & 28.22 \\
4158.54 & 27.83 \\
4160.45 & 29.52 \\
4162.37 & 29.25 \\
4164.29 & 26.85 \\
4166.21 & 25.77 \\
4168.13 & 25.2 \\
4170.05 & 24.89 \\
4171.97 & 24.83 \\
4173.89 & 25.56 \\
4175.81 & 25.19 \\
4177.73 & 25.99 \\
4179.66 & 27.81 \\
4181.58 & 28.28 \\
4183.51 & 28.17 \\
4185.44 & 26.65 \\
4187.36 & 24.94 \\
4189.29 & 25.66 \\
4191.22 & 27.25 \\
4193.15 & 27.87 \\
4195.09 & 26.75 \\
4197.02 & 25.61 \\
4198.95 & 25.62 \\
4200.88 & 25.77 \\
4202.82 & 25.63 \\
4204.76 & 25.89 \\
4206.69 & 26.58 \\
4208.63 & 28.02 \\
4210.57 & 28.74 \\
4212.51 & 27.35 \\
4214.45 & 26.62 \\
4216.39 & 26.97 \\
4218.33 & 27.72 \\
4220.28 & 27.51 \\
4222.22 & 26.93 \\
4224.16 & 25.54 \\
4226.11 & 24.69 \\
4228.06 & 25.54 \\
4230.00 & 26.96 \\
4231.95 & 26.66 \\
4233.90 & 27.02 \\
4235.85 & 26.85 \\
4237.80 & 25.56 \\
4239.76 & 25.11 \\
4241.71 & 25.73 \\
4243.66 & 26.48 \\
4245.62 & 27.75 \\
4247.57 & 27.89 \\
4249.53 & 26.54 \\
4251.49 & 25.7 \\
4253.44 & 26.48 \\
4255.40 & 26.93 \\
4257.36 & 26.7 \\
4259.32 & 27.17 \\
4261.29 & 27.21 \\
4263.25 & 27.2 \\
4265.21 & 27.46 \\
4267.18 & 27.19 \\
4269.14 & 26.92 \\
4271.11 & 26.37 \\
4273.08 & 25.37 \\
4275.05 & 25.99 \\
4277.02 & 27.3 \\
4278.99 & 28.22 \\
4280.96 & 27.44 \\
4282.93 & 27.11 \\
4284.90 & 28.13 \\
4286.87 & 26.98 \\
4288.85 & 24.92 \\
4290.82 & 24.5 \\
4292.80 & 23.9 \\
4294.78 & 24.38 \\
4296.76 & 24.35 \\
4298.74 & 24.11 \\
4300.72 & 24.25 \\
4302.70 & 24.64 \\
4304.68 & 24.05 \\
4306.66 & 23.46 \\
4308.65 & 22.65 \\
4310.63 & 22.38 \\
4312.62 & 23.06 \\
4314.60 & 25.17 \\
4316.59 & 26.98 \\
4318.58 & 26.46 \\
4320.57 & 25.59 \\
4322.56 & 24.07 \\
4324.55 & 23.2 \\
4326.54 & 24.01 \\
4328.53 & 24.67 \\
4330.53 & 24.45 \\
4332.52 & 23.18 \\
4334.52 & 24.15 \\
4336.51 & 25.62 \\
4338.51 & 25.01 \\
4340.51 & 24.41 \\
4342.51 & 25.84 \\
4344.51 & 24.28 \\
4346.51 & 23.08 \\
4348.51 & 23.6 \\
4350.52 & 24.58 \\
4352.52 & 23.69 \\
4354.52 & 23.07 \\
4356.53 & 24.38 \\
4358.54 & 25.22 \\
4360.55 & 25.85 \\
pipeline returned 1.8 A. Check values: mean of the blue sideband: 25.2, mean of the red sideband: 26.5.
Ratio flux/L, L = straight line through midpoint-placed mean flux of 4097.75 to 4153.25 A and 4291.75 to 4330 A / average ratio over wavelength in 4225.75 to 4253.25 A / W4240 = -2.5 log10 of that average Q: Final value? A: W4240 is -0.08 mag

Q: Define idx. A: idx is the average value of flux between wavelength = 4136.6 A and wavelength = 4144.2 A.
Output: 27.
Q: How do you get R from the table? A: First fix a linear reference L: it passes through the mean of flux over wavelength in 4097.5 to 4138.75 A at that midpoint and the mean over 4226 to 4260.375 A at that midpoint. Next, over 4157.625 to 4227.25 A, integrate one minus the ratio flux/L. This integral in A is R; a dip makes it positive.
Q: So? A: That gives -2.9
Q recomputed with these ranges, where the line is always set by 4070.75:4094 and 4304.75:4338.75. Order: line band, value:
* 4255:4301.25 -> -3.4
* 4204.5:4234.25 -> -2.6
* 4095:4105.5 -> 1.6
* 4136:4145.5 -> -0.7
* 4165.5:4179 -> -0.3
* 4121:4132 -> -0.2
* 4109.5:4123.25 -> 0.0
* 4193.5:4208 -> -0.8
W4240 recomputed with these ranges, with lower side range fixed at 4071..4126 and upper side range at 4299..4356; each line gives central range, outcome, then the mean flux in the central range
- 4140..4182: -0.11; 26.6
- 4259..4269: -0.13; 27.2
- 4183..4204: -0.09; 26.3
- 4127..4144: -0.10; 26.4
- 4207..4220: -0.14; 27.5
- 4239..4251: -0.10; 26.6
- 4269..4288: -0.12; 27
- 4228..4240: -0.09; 26.4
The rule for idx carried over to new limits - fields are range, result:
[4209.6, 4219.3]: 27.5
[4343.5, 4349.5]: 23.7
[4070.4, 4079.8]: 25.2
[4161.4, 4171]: 26.4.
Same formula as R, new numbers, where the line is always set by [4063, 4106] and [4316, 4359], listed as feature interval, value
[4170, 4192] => -1.8 A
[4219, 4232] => -1.0 A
